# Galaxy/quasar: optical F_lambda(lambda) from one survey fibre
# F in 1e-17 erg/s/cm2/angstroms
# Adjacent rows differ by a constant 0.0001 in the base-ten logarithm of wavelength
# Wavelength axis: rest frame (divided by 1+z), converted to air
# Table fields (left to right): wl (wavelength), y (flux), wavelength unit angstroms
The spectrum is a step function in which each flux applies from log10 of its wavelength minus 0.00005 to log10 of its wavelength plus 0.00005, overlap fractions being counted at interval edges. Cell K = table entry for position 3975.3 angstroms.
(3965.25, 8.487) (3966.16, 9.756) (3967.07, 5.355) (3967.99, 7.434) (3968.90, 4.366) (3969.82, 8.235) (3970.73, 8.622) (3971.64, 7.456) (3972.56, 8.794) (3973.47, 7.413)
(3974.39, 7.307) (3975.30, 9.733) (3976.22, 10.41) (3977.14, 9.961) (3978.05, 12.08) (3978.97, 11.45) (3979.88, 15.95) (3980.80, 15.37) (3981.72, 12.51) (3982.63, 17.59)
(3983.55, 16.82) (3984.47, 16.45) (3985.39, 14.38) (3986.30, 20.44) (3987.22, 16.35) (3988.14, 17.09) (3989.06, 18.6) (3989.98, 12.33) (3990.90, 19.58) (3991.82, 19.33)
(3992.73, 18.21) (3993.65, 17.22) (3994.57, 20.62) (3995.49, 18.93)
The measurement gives 9.733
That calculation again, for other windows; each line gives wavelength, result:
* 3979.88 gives 15.95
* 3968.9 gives 4.366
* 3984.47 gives 16.45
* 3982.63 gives 17.59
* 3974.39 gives 7.307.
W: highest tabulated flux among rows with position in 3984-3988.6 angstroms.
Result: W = 20.44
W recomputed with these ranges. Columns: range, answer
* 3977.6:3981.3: 15.95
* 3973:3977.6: 10.41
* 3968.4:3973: 8.794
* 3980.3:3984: 17.59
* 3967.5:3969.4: 7.434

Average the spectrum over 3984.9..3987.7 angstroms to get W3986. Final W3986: 17.1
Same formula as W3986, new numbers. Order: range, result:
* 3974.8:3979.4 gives 10.7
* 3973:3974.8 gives 7.37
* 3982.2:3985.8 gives 16.3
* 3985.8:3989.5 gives 18.1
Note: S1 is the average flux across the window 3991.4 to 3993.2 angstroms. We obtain 18.8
